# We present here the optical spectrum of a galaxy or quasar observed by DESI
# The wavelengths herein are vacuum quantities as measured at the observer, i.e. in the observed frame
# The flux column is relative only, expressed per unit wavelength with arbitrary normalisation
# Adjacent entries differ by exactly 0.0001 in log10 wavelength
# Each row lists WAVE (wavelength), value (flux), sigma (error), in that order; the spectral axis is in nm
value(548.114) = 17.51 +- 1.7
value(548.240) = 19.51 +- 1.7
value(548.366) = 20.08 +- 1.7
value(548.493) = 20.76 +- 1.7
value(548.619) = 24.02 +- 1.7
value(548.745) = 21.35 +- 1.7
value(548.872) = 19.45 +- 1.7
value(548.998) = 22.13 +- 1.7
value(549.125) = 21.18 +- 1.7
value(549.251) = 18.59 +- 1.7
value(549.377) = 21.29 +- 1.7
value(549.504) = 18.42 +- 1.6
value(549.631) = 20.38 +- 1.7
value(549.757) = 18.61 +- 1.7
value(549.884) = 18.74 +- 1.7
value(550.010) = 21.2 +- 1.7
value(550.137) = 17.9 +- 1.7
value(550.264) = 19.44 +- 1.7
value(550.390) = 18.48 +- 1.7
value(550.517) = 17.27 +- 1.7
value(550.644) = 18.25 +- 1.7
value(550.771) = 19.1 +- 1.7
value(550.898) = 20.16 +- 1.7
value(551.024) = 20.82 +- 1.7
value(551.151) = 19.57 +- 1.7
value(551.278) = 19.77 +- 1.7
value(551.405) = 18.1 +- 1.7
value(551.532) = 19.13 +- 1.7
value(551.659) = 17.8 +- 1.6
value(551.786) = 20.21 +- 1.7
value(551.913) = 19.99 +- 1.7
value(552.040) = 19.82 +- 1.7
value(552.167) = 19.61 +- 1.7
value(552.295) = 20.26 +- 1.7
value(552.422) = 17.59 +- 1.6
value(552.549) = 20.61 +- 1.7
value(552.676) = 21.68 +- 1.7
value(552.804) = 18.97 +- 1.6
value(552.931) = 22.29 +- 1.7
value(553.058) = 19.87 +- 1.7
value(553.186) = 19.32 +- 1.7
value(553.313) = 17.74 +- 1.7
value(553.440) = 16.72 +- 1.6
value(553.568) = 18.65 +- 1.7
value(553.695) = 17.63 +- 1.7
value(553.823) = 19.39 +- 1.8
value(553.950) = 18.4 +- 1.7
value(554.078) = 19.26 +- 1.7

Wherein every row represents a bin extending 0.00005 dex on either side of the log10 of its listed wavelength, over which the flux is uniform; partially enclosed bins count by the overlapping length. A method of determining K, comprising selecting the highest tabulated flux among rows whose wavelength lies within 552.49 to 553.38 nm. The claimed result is 22.29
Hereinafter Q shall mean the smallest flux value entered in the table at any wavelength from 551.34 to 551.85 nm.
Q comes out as 17.8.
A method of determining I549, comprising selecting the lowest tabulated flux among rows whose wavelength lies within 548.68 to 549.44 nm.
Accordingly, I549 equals 18.59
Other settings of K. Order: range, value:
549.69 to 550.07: 21.2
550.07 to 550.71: 19.44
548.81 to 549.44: 22.13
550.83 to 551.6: 20.82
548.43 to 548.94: 24.02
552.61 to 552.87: 21.68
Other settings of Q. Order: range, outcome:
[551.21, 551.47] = 18.1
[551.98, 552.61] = 17.59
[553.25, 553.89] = 16.72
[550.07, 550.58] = 17.27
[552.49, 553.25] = 18.97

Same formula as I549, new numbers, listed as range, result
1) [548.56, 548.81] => 21.35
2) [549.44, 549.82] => 18.42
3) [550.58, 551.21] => 18.25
